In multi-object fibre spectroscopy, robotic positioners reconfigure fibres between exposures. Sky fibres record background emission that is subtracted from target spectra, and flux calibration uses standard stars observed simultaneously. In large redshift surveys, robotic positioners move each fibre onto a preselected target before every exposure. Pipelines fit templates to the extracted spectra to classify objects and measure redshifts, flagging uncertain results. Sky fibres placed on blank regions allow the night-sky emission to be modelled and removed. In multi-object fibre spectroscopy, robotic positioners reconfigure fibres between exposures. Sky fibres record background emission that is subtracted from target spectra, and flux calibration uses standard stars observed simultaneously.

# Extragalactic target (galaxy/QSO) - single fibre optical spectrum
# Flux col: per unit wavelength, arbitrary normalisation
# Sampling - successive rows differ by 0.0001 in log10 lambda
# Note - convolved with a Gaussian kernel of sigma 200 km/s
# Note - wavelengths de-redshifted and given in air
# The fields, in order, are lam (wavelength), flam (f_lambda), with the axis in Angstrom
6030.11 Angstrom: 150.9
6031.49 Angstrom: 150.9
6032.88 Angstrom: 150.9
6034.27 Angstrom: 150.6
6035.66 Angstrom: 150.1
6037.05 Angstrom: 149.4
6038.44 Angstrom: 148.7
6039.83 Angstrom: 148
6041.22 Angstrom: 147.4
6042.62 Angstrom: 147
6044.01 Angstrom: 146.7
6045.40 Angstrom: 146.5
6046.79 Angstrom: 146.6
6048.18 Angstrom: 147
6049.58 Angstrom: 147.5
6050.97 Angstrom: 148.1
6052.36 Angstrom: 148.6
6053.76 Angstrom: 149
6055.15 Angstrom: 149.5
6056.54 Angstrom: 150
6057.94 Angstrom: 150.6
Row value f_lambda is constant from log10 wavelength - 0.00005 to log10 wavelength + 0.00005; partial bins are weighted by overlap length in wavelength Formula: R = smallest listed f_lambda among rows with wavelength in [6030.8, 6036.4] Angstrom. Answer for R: 150.1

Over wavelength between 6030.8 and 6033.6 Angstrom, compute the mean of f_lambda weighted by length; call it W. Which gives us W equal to 151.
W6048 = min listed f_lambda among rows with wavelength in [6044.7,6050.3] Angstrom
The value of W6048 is 146.5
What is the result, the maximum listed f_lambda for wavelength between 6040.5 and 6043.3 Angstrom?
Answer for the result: 147.4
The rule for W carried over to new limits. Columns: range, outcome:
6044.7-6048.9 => 147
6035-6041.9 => 149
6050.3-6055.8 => 149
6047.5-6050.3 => 147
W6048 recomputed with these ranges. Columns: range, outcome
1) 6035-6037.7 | 149.4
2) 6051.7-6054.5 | 148.6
